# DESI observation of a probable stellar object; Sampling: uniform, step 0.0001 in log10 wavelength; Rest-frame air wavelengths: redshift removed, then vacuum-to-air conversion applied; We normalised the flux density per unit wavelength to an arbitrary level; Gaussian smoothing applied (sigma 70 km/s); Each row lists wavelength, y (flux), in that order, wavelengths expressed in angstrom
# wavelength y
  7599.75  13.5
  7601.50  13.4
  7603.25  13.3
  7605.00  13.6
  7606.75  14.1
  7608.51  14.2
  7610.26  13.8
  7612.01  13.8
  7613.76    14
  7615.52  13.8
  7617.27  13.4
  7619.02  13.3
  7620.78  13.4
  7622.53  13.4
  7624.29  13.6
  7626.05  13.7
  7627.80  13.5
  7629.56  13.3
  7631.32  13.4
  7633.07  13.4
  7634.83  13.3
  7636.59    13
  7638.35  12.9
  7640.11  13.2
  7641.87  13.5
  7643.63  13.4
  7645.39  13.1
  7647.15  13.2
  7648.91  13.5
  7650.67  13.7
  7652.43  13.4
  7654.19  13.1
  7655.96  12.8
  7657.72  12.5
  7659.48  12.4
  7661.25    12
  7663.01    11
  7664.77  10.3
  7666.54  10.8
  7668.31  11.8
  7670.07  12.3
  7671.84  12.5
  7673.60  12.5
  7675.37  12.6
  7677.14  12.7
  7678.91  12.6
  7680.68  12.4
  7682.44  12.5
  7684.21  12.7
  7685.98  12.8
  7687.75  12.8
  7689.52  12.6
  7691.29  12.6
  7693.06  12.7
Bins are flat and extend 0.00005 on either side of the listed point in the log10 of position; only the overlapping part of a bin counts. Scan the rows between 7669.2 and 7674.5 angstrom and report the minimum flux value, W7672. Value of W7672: 12.3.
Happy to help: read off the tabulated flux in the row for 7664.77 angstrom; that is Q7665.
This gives 10.3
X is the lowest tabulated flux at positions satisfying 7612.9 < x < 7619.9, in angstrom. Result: 13.3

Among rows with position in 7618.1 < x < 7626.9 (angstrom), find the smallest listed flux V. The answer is 13.3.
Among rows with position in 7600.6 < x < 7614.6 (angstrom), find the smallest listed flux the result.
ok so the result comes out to 13.3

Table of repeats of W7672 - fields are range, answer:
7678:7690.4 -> 12.4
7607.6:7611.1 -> 13.8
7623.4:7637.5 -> 13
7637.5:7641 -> 12.9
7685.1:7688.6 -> 12.8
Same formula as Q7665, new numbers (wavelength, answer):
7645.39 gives 13.1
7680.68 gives 12.4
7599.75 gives 13.5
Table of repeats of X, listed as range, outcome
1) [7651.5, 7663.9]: 11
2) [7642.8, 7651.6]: 13.1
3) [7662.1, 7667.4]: 10.3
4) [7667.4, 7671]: 11.8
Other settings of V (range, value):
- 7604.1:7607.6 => 13.6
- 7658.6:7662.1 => 12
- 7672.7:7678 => 12.5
